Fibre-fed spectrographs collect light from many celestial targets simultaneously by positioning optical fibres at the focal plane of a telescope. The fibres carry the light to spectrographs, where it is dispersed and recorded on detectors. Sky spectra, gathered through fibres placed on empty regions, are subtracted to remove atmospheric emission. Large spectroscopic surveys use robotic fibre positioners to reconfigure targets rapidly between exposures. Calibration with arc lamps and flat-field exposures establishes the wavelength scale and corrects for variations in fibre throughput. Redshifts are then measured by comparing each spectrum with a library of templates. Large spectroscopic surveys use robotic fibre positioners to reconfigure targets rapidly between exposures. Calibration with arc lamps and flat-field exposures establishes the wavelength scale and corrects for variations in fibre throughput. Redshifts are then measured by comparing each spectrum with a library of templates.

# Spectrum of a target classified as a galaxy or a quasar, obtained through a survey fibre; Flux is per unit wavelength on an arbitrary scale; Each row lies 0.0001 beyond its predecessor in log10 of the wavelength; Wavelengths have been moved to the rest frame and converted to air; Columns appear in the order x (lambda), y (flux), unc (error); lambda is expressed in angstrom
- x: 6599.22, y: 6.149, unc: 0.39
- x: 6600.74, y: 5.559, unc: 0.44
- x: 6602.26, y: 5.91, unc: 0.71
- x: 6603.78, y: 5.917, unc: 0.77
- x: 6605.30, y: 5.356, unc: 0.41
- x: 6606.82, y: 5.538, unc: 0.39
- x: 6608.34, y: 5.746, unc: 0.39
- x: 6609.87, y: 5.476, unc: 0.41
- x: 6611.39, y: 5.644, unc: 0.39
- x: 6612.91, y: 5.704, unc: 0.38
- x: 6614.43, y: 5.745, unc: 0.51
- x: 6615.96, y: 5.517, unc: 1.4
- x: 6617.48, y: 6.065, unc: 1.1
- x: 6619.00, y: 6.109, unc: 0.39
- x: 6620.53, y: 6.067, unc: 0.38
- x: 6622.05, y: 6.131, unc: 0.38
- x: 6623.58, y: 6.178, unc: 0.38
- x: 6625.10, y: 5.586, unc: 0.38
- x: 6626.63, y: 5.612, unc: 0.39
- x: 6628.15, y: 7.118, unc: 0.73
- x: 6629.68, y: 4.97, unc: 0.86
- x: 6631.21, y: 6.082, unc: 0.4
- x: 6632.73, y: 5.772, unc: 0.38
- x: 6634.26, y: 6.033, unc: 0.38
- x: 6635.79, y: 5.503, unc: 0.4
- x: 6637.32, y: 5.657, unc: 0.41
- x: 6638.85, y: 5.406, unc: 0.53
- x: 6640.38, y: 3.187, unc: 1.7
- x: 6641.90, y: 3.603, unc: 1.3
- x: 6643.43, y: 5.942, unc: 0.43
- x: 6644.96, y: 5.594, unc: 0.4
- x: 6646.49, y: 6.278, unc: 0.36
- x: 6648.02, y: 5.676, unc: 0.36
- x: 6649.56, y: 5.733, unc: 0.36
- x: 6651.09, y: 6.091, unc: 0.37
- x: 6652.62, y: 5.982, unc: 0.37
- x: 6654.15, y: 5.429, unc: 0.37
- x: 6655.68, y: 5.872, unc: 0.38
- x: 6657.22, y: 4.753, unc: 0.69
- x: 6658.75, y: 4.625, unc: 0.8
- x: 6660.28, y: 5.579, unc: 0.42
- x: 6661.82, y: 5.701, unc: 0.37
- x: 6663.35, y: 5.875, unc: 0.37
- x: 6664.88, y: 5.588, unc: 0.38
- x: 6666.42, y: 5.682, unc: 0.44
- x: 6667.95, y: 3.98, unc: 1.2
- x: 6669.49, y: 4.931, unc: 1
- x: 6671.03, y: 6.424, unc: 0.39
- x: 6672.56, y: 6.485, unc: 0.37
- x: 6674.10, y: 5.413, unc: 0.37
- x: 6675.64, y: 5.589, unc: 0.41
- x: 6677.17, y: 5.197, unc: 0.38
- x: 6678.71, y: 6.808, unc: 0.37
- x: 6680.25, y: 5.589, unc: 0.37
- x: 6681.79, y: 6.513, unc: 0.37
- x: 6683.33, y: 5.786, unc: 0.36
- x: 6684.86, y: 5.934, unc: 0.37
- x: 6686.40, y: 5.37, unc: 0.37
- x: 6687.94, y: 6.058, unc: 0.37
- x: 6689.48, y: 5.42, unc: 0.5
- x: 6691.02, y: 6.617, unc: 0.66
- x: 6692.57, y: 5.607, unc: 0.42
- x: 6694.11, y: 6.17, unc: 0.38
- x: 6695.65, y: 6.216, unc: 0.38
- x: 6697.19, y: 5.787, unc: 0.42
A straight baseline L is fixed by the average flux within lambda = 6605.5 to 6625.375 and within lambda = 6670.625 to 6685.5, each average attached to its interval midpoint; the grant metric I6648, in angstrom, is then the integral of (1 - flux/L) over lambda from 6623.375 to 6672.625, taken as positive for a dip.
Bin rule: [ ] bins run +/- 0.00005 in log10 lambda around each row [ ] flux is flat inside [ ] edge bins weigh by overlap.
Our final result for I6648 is 3.0 angstrom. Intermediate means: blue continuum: 5.8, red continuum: 5.97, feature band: 5.52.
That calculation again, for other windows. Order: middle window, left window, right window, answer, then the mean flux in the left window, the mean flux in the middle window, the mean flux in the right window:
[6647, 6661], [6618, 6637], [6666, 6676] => 0.3 angstrom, 5.92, 5.54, 5.49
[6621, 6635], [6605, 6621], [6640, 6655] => -0.9 angstrom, 5.73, 5.95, 5.41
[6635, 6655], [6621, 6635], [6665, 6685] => 1.6 angstrom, 5.95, 5.39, 5.71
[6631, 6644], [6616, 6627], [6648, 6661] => 1.2 angstrom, 5.95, 5.2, 5.52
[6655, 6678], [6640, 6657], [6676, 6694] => 0.9 angstrom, 5.43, 5.45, 5.9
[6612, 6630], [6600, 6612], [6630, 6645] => -1.5 angstrom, 5.64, 5.92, 5.25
